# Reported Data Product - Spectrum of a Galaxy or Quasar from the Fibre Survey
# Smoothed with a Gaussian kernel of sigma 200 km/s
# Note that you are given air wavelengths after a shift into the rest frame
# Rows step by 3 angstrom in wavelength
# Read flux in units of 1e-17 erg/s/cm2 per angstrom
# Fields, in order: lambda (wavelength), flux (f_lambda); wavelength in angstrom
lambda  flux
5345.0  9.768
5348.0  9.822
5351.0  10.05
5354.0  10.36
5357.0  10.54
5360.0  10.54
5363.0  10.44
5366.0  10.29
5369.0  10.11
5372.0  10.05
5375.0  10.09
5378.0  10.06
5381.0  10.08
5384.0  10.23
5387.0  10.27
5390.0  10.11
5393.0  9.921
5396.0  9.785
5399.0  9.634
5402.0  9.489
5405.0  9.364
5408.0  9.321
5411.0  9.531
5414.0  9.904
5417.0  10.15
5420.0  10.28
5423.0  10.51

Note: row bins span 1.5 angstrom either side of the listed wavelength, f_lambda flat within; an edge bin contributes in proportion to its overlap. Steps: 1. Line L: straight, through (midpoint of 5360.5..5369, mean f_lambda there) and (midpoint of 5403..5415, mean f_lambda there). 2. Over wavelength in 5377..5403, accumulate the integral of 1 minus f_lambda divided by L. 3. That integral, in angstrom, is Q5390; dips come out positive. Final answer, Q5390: -0.2 angstrom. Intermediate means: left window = 10.3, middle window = 9.96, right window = 9.51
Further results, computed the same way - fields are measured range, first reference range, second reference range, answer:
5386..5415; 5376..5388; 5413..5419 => 1.1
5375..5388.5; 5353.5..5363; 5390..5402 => -0.1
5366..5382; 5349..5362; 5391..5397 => 0.0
